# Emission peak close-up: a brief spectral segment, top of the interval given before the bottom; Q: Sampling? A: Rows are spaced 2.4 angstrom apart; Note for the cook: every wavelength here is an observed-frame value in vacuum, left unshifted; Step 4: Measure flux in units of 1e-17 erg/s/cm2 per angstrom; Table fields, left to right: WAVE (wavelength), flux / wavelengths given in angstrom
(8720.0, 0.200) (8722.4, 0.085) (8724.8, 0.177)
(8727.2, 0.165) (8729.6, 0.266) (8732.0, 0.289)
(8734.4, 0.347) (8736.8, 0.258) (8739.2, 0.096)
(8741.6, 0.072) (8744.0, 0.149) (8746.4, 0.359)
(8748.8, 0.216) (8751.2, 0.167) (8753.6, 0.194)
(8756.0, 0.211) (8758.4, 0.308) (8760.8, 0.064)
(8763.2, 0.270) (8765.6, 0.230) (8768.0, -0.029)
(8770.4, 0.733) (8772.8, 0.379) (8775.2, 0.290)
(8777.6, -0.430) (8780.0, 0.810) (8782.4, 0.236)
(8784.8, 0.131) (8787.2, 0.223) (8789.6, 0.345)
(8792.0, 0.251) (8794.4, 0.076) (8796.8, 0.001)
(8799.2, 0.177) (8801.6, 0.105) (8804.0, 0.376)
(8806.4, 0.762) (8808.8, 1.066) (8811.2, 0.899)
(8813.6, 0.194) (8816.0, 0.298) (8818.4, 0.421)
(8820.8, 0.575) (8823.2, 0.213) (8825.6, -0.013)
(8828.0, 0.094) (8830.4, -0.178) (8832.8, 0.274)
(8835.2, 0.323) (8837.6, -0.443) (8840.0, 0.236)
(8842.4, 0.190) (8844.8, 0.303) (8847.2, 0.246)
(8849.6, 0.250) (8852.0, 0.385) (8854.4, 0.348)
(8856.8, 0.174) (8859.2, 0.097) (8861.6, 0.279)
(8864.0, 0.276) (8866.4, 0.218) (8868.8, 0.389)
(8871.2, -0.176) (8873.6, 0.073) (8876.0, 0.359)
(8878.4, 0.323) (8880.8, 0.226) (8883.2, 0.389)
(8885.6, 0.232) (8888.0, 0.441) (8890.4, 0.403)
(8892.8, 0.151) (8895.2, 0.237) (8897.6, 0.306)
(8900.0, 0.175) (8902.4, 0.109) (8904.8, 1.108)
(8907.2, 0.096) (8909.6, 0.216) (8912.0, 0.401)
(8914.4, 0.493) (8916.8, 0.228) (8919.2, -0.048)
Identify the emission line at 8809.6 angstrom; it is H-beta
